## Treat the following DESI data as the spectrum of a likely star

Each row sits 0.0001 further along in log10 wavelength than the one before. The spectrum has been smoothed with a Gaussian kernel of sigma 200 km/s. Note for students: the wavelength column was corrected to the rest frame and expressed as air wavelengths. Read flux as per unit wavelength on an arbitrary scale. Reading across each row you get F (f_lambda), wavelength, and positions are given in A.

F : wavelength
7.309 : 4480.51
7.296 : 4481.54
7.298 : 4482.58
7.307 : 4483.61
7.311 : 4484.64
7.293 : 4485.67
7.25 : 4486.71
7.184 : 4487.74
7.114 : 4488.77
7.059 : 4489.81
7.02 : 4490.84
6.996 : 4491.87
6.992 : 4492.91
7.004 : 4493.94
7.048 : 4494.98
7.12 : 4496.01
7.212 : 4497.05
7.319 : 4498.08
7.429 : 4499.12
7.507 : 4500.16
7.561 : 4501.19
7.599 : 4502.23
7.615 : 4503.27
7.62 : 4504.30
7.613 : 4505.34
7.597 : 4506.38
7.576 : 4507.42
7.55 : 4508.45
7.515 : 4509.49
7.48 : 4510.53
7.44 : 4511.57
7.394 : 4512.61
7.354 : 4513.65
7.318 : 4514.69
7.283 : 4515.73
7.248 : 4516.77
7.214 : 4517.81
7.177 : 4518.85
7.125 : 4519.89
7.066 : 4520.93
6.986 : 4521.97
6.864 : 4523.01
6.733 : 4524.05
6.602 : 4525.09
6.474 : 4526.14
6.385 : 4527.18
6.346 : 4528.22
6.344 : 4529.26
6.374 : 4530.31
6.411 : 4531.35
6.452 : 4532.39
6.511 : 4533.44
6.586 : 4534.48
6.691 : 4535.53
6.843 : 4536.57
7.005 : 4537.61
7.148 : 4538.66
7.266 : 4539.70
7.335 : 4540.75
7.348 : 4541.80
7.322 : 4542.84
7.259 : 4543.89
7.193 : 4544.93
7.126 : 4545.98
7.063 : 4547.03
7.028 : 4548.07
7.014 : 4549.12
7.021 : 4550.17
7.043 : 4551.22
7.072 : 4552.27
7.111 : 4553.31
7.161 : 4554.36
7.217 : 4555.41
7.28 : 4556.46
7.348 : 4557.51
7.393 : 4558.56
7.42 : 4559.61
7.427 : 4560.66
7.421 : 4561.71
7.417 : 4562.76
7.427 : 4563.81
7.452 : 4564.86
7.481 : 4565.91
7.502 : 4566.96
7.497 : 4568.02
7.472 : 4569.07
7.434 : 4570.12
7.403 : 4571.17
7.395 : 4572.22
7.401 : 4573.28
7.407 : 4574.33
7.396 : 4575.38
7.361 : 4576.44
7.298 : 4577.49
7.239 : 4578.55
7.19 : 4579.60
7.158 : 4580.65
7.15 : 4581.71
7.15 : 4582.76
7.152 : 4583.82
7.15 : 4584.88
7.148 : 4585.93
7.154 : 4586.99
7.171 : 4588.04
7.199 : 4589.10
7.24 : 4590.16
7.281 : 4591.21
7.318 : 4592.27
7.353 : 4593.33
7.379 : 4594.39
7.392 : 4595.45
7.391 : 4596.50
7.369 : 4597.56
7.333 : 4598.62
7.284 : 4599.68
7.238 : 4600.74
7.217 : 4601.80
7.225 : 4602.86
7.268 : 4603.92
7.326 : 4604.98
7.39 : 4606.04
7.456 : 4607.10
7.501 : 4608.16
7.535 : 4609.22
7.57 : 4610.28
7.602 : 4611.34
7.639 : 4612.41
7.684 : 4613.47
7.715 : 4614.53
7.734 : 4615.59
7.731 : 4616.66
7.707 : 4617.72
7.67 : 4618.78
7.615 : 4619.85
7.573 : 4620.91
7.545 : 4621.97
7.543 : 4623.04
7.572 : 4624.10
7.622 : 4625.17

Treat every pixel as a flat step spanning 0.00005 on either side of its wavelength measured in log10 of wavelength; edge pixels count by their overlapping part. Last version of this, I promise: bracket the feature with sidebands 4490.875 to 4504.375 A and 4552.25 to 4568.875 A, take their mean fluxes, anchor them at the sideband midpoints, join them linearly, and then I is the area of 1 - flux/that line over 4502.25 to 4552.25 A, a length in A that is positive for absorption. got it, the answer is 1.8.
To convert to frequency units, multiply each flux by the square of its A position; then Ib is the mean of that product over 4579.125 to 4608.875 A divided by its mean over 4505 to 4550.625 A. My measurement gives 1.1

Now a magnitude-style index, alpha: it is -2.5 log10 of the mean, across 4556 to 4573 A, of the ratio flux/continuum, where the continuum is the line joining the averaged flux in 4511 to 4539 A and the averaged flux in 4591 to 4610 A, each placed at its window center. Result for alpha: -0.05 mag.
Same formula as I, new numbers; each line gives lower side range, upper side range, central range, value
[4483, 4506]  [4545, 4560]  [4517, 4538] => 1.5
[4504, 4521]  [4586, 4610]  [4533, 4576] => 0.7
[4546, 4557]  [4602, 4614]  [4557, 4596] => -0.4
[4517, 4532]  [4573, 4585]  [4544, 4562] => -0.5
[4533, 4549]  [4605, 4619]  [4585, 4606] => 0.5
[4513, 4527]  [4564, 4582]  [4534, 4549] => 0.2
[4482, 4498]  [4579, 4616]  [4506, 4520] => -0.4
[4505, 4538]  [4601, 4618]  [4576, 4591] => 0.3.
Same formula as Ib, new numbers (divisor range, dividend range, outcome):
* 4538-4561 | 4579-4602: 1.02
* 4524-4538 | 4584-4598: 1.14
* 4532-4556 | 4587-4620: 1.08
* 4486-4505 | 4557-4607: 1.05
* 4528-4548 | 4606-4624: 1.14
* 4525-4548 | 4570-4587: 1.08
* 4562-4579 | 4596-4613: 1.01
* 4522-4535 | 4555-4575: 1.15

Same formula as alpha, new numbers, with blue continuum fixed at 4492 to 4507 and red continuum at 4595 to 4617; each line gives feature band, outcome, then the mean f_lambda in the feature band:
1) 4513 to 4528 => 0.06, 6.98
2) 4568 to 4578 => 0.00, 7.41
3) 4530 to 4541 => 0.09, 6.78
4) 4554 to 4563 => 0.01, 7.34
